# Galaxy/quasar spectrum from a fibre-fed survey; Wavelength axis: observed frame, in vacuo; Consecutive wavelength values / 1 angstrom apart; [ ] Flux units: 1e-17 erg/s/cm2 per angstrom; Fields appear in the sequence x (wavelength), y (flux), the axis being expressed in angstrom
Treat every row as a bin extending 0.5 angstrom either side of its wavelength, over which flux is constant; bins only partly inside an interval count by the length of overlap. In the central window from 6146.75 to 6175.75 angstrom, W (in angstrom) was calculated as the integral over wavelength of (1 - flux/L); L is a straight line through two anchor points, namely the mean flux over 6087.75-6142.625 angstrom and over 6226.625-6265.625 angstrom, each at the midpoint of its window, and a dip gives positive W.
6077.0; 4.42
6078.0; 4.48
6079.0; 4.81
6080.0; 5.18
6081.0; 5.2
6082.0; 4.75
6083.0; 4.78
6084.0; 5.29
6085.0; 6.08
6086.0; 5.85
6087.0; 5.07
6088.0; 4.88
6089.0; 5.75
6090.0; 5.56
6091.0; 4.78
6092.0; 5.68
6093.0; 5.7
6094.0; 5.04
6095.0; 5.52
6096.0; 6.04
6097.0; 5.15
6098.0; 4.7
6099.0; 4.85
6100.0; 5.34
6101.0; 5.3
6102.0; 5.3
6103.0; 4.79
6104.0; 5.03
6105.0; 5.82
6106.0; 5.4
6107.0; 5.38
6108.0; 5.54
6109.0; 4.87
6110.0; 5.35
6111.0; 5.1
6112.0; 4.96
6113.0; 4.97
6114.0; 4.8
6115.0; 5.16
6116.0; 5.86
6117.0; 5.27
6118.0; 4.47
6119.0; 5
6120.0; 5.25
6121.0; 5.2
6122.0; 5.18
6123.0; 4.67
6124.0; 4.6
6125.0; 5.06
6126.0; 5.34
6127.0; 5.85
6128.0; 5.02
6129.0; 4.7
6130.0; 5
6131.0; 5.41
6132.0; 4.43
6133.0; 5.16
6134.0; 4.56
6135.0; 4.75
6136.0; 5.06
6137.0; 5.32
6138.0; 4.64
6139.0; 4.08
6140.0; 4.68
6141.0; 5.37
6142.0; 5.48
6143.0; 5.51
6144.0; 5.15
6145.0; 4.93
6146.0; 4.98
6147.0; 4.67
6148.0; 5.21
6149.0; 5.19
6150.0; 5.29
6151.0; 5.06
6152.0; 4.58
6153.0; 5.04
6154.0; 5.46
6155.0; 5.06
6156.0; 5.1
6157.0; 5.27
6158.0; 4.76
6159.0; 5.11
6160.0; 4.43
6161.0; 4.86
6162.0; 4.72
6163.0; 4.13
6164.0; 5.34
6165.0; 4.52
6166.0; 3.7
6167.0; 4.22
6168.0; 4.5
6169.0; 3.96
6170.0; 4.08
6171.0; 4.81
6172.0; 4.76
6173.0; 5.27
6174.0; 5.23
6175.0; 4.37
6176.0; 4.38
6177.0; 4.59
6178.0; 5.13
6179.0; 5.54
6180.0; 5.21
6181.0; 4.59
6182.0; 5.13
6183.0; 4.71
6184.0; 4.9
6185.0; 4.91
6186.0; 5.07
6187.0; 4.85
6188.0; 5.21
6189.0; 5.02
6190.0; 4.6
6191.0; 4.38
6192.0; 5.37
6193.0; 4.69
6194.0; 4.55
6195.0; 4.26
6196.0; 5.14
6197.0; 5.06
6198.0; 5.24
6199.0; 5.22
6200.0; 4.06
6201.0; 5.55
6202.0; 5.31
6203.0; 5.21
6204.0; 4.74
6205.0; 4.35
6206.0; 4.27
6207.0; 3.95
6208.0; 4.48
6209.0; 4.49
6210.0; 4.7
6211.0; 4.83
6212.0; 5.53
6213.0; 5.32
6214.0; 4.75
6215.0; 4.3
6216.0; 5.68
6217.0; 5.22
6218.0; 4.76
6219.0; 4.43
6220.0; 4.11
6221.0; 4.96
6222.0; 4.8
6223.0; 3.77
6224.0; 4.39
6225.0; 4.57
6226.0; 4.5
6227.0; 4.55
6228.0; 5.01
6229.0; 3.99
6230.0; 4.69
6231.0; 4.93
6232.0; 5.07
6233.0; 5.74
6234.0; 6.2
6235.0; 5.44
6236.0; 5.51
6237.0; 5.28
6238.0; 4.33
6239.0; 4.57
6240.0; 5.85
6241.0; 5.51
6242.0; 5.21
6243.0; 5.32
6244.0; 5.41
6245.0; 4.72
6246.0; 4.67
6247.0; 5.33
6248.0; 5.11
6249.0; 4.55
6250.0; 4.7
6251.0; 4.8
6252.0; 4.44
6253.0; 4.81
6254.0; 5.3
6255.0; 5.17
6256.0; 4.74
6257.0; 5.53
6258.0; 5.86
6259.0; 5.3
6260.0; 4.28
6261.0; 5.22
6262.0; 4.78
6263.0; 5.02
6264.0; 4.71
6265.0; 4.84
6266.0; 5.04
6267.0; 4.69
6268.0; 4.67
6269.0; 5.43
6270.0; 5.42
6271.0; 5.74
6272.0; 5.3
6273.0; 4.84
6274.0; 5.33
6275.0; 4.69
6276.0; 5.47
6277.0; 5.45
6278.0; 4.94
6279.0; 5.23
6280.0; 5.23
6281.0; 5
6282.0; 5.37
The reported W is 1.8 angstrom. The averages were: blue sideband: 5.13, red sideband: 5.04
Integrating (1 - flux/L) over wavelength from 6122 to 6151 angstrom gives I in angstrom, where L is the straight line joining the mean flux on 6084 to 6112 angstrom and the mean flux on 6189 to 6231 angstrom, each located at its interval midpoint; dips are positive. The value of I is 0.6 angstrom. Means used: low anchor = 5.32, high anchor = 4.73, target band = 5.01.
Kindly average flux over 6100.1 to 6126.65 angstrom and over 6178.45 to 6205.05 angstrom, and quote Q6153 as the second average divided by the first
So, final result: 0.96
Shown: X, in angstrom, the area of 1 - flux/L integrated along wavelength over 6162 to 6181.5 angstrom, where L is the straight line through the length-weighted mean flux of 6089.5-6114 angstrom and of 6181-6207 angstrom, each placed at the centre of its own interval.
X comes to 1.2 angstrom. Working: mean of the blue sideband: 5.25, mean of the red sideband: 4.85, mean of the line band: 4.65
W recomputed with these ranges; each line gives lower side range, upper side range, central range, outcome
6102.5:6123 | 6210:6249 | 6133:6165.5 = 0.9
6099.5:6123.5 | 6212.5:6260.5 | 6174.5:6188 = 0.4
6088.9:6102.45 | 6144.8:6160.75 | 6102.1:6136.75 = 0.7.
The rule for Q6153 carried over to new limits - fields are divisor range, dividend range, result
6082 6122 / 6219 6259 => 0.95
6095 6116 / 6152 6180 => 0.91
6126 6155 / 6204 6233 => 0.93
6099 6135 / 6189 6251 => 0.95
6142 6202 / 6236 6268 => 1.03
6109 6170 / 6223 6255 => 1.01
